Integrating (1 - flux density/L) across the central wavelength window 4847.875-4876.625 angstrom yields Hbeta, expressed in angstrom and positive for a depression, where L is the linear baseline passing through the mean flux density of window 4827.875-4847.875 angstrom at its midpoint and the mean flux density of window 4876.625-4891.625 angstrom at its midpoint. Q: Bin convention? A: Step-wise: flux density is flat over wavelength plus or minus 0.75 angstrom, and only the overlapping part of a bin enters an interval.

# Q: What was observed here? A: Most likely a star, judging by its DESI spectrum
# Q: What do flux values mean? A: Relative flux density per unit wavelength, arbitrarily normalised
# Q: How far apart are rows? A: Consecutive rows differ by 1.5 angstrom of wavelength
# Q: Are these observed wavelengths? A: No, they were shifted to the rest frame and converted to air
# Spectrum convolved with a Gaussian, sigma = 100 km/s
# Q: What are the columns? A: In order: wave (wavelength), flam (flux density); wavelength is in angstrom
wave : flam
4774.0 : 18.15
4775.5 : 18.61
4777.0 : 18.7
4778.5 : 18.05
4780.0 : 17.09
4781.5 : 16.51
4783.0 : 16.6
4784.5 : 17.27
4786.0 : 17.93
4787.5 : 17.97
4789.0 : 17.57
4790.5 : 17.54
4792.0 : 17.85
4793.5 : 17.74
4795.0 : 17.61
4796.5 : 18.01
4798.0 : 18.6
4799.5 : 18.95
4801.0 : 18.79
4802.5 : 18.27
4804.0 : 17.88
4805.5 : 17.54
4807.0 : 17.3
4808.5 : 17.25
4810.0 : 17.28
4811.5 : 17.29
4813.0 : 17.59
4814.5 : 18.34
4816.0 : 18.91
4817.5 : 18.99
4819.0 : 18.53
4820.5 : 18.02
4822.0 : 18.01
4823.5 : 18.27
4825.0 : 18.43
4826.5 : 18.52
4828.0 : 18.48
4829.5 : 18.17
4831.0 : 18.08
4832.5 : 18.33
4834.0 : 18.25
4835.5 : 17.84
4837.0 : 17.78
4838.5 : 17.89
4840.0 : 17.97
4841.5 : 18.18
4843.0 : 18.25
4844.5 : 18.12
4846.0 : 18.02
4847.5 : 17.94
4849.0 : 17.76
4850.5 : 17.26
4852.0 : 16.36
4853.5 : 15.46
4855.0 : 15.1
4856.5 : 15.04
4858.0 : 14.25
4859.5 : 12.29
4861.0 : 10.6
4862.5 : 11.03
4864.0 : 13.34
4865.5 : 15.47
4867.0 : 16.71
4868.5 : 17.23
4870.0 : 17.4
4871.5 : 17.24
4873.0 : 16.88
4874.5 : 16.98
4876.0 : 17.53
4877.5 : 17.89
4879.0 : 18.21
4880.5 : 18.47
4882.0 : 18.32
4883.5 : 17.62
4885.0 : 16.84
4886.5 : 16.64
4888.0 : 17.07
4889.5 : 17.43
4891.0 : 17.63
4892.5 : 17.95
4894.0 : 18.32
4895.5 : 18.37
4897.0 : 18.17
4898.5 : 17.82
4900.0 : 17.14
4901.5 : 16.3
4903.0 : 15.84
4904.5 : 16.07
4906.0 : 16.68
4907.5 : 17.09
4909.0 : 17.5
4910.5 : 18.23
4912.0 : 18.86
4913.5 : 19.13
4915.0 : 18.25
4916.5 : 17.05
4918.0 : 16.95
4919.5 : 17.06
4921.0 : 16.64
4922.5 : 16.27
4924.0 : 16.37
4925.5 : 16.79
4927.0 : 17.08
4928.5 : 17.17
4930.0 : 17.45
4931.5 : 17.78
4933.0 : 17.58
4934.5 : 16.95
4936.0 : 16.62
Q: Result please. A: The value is 3.77 angstrom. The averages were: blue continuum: 18.1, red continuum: 17.6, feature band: 15.5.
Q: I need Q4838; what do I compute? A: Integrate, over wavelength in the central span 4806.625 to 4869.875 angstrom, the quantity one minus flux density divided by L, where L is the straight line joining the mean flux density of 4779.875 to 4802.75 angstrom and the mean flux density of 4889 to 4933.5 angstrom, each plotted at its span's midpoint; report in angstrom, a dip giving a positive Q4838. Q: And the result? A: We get 2.2 angstrom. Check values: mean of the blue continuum 17.8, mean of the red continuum 17.4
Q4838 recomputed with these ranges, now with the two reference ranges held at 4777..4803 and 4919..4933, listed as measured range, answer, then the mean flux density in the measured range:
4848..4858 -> 0.78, 16.1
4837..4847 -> -0.32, 18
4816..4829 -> -0.60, 18.4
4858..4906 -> 1.88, 16.6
